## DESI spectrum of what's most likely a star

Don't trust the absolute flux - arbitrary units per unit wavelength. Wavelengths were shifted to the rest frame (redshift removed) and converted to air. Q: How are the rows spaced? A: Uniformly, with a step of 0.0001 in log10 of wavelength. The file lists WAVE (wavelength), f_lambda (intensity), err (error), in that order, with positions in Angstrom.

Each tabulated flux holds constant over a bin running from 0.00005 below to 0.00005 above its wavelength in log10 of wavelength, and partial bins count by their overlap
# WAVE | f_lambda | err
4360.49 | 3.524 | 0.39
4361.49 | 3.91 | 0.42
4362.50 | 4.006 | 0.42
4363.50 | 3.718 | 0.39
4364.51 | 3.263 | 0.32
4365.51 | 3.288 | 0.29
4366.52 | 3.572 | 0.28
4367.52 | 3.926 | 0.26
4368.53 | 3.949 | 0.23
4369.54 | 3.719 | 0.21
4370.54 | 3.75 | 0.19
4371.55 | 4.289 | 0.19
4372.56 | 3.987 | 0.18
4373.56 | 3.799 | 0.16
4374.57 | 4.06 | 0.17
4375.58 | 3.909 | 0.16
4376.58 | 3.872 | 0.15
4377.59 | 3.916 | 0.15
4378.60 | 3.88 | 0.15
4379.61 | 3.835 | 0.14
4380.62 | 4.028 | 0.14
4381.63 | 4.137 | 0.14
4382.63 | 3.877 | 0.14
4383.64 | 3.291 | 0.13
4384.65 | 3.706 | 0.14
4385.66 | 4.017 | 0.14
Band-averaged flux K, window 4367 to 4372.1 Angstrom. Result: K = 3.92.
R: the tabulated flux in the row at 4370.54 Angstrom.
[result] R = 3.75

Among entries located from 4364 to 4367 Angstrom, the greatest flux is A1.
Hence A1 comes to 3.572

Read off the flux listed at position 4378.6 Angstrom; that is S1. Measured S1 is 3.88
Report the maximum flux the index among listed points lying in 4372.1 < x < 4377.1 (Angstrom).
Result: 4.06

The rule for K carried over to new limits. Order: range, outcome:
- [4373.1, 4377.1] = 3.91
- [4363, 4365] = 3.49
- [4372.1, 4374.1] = 3.9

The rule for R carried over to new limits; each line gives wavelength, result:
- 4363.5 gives 3.718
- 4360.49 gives 3.524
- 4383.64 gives 3.291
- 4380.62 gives 4.028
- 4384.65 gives 3.706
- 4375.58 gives 3.909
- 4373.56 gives 3.799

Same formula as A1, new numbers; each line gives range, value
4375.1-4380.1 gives 3.916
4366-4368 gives 3.926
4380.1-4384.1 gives 4.137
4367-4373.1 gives 4.289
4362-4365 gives 4.006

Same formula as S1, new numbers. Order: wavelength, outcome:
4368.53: 3.949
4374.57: 4.06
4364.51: 3.263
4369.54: 3.719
